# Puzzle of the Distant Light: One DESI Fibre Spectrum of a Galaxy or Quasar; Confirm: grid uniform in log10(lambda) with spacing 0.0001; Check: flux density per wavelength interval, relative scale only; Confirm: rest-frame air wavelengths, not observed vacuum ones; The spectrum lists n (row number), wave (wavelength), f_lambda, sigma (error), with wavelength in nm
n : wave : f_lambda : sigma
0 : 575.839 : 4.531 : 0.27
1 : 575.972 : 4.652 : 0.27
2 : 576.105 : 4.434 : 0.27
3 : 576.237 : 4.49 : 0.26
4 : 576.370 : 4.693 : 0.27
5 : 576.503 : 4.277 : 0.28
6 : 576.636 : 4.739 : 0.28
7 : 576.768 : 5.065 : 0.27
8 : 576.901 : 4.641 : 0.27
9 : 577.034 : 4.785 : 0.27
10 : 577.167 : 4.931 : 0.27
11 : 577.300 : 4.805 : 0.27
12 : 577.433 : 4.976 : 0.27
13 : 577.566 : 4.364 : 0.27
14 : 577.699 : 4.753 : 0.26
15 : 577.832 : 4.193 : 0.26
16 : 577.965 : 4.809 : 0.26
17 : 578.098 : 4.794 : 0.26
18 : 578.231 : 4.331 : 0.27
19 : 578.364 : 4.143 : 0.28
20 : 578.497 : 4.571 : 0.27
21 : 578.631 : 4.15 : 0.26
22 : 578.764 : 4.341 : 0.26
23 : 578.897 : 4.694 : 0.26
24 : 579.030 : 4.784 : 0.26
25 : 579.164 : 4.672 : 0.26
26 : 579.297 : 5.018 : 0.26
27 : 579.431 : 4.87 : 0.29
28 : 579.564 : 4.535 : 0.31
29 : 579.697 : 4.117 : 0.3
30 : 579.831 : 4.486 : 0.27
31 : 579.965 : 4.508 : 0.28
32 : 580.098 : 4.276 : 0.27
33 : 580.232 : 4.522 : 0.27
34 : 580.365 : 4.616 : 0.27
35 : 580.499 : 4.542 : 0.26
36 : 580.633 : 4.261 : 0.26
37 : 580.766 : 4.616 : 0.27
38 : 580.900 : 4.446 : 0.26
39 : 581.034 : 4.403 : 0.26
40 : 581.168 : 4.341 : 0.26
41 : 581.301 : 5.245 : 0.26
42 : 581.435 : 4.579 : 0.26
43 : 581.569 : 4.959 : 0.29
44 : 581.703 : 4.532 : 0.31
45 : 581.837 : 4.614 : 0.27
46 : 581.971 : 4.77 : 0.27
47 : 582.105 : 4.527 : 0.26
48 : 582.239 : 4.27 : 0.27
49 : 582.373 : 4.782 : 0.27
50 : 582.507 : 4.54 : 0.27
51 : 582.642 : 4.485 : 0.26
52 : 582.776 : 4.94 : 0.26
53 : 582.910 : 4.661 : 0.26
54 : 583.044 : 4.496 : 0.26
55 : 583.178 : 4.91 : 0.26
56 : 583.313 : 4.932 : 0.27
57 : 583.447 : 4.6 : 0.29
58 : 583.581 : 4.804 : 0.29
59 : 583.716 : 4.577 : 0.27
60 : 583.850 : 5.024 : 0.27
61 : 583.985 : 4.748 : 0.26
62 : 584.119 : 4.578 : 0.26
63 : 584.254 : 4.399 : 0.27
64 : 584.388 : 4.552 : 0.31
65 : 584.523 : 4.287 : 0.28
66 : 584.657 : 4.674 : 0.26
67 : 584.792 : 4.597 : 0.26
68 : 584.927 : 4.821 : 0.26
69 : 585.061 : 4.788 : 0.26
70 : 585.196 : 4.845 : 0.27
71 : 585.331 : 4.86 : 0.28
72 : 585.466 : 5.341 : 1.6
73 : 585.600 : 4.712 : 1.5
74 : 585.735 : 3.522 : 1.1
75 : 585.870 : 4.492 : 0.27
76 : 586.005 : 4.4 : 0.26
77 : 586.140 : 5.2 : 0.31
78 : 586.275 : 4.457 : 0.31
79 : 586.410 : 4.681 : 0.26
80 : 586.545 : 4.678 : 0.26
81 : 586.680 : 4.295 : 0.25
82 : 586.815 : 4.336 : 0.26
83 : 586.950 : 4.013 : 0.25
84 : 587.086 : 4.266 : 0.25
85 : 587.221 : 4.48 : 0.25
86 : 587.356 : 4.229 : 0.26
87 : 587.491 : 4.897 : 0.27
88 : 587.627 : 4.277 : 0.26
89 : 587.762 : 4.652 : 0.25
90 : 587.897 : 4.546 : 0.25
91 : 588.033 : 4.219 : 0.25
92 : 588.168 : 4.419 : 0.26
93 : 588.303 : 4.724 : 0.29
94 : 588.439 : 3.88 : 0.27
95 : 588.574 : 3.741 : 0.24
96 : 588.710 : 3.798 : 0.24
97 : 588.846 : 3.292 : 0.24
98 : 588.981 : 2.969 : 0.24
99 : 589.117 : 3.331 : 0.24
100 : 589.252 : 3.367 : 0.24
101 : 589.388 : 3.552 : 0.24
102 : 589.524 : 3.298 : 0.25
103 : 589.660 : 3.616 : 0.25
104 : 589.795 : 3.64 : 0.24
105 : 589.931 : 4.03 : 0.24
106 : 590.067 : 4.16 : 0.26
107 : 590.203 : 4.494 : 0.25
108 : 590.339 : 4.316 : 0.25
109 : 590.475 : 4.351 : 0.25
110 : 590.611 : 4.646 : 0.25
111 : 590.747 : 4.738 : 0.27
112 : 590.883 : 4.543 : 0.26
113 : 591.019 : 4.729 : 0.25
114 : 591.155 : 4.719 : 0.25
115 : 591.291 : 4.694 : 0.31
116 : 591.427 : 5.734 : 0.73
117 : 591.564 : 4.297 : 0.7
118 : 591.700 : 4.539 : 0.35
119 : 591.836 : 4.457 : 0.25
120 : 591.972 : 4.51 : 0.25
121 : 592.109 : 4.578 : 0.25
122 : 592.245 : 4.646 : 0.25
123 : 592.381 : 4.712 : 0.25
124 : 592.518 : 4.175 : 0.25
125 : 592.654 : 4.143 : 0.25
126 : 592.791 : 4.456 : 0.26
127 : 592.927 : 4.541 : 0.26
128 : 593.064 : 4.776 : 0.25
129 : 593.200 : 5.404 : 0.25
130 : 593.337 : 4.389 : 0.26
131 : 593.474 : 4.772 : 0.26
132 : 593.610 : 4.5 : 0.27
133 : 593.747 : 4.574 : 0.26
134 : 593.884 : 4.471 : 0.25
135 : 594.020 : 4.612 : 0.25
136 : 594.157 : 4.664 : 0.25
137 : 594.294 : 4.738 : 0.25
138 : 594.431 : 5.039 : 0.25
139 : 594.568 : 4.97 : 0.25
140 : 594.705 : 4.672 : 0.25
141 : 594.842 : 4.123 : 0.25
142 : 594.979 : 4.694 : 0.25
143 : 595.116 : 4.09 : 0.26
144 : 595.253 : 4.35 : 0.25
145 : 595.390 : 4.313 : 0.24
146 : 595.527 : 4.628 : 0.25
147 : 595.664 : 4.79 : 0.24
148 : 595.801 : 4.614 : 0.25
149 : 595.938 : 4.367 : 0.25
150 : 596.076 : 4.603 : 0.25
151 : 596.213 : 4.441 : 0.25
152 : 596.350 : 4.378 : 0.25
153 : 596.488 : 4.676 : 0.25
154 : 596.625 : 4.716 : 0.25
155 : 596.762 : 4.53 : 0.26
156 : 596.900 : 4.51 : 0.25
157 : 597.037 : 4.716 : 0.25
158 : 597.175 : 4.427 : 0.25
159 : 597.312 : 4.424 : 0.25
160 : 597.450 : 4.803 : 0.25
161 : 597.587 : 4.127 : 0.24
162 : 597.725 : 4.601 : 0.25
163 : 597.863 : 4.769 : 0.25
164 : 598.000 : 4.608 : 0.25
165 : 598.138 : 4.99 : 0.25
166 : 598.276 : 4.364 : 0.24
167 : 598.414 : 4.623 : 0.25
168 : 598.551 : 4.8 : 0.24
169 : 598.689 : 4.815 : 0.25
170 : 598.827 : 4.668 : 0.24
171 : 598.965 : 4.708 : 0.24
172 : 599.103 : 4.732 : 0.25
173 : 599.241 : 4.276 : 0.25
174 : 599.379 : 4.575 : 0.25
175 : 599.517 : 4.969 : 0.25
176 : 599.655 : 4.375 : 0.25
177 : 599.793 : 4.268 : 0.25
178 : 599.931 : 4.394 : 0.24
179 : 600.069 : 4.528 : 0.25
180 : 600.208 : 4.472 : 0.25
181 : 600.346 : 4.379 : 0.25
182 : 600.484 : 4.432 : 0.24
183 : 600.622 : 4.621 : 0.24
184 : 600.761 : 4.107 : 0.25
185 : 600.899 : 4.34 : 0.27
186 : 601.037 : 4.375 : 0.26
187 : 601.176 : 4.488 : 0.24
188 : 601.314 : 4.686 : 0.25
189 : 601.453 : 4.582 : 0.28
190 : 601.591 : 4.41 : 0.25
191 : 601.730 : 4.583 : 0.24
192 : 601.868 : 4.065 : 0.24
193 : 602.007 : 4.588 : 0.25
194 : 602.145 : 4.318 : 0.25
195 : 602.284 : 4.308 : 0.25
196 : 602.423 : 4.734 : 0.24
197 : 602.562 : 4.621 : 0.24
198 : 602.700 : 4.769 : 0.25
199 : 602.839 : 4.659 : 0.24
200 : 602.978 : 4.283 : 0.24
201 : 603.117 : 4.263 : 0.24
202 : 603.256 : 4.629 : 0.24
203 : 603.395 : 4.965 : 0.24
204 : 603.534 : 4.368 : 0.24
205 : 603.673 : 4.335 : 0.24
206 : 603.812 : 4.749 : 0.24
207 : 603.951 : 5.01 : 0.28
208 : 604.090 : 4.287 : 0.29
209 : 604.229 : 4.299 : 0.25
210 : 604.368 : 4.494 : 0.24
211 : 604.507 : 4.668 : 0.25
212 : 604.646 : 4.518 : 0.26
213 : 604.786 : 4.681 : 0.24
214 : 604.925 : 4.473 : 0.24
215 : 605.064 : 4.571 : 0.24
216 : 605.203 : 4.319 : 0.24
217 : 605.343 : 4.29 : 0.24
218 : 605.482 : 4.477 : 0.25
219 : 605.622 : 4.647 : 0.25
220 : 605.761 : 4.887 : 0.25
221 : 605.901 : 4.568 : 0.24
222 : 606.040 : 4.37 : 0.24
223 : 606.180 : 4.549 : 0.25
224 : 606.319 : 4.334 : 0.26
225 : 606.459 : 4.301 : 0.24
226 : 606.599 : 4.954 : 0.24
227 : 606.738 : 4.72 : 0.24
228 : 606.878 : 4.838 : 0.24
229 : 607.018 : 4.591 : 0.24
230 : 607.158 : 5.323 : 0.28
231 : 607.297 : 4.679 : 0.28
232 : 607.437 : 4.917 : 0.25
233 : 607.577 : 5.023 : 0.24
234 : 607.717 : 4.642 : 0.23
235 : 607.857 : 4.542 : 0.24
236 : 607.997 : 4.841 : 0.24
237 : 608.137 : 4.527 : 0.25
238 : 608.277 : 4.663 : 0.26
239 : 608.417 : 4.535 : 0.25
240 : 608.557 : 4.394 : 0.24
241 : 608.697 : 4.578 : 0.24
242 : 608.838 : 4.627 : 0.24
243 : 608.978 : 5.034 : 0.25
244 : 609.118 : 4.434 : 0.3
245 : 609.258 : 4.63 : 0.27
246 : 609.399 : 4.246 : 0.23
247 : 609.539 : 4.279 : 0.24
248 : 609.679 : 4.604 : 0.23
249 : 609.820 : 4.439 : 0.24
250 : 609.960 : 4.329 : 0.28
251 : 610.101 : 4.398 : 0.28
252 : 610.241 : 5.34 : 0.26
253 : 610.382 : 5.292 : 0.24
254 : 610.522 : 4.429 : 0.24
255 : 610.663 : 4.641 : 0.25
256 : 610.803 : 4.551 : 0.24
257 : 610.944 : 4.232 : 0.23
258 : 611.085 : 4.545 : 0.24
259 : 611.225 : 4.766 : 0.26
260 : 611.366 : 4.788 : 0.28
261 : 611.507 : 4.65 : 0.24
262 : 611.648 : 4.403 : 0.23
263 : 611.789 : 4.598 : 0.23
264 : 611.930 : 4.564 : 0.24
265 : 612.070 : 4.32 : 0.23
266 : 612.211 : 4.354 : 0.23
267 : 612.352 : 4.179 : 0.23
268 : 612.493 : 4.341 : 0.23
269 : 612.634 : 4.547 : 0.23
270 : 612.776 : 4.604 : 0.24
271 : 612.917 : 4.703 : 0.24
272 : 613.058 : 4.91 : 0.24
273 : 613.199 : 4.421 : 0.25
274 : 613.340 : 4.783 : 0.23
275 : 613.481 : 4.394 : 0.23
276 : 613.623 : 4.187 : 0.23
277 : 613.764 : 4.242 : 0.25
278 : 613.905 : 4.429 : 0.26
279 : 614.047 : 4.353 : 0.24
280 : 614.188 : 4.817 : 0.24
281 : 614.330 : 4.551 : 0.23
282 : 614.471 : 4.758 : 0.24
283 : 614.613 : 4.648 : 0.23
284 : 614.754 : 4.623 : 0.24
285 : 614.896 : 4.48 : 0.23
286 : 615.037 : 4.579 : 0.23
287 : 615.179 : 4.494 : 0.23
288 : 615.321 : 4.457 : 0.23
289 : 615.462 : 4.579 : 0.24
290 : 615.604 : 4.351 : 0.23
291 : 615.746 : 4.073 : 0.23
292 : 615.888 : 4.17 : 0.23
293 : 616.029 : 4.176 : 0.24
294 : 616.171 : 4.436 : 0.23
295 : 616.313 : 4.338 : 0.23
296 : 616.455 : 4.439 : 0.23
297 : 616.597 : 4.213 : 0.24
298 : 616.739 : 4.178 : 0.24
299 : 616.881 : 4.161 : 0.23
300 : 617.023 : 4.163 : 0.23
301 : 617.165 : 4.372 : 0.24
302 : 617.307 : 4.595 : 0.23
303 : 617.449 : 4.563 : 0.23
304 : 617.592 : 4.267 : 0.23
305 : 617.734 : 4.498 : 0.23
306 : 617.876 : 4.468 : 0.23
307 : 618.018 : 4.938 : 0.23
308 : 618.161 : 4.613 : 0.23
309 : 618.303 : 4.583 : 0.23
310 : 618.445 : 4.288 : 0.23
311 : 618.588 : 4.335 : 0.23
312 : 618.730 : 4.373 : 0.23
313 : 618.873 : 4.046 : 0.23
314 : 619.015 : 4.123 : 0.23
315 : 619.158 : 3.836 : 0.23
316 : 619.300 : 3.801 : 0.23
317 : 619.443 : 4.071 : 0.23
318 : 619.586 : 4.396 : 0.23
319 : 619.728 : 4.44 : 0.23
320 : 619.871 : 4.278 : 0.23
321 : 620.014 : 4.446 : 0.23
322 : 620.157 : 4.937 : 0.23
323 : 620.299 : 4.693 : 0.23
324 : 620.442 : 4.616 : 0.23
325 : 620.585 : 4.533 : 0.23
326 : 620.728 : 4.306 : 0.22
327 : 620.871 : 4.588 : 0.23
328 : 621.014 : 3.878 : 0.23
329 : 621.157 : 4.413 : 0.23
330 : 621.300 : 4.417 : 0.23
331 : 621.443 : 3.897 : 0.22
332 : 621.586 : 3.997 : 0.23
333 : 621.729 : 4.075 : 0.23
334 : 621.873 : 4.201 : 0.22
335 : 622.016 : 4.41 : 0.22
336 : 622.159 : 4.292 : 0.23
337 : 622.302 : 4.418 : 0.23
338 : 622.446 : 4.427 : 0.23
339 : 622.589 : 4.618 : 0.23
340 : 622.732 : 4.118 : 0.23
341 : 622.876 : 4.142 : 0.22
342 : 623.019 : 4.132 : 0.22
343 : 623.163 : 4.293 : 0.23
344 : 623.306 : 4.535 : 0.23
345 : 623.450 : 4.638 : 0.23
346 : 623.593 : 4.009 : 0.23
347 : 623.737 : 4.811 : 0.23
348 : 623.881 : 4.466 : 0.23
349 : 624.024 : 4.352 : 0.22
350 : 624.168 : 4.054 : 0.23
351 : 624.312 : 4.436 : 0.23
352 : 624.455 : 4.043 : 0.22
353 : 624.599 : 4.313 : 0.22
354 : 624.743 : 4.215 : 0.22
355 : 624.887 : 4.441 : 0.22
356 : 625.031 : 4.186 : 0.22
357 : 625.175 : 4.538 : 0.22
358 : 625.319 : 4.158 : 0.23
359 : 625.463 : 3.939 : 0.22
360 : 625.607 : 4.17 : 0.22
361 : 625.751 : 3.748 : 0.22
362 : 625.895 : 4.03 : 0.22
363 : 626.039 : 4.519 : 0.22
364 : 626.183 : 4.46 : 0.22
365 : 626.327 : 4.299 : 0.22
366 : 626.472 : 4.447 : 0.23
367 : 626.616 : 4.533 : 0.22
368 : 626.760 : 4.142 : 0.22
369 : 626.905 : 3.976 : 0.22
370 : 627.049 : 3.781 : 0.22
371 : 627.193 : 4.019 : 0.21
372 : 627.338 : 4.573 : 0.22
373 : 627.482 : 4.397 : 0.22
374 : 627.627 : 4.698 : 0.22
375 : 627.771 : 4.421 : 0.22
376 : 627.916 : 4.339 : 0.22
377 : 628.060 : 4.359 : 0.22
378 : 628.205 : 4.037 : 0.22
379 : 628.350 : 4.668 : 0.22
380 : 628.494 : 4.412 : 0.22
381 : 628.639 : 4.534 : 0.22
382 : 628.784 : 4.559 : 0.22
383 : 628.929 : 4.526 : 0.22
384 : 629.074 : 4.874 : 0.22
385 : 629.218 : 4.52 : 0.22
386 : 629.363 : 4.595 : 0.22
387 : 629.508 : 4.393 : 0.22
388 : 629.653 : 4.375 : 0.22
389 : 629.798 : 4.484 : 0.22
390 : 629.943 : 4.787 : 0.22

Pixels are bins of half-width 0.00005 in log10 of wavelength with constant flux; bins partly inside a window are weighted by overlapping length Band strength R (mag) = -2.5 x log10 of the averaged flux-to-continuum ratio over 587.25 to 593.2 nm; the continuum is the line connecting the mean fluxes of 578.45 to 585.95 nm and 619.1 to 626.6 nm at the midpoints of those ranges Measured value 0.07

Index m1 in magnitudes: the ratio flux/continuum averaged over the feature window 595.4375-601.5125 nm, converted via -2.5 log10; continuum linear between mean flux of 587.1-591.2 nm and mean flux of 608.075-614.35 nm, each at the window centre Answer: -0.06 mag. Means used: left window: 4.12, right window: 4.55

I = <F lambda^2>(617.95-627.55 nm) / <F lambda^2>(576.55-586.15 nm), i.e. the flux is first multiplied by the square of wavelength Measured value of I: 1.1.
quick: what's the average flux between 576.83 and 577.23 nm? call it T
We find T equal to 4.78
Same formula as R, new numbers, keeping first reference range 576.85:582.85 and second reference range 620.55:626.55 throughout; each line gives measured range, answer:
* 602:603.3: -0.020 mag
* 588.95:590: 0.280 mag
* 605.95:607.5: -0.069 mag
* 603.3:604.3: -0.037 mag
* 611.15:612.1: -0.056 mag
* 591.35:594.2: -0.028 mag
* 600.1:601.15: 0.012 mag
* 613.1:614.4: -0.030 mag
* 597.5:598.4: -0.029 mag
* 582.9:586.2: -0.027 mag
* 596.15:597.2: -0.020 mag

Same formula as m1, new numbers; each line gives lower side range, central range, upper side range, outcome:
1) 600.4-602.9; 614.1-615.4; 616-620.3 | -0.05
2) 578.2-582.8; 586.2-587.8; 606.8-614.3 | 0.03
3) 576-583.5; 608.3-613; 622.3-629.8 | -0.03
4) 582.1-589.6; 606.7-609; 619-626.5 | -0.09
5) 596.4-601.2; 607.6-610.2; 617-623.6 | -0.03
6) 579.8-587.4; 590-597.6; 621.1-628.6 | -0.01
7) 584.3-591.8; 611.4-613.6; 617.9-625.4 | -0.04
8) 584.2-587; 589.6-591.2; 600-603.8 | 0.05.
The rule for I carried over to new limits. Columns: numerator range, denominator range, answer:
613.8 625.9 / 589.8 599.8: 1.03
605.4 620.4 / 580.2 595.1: 1.09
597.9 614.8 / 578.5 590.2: 1.11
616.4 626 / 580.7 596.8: 1.07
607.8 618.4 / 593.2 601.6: 1.04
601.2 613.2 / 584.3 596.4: 1.09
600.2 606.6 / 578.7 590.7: 1.08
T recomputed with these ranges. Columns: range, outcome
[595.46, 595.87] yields 4.68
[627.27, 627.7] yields 4.56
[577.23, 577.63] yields 4.72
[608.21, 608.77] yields 4.54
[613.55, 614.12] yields 4.3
